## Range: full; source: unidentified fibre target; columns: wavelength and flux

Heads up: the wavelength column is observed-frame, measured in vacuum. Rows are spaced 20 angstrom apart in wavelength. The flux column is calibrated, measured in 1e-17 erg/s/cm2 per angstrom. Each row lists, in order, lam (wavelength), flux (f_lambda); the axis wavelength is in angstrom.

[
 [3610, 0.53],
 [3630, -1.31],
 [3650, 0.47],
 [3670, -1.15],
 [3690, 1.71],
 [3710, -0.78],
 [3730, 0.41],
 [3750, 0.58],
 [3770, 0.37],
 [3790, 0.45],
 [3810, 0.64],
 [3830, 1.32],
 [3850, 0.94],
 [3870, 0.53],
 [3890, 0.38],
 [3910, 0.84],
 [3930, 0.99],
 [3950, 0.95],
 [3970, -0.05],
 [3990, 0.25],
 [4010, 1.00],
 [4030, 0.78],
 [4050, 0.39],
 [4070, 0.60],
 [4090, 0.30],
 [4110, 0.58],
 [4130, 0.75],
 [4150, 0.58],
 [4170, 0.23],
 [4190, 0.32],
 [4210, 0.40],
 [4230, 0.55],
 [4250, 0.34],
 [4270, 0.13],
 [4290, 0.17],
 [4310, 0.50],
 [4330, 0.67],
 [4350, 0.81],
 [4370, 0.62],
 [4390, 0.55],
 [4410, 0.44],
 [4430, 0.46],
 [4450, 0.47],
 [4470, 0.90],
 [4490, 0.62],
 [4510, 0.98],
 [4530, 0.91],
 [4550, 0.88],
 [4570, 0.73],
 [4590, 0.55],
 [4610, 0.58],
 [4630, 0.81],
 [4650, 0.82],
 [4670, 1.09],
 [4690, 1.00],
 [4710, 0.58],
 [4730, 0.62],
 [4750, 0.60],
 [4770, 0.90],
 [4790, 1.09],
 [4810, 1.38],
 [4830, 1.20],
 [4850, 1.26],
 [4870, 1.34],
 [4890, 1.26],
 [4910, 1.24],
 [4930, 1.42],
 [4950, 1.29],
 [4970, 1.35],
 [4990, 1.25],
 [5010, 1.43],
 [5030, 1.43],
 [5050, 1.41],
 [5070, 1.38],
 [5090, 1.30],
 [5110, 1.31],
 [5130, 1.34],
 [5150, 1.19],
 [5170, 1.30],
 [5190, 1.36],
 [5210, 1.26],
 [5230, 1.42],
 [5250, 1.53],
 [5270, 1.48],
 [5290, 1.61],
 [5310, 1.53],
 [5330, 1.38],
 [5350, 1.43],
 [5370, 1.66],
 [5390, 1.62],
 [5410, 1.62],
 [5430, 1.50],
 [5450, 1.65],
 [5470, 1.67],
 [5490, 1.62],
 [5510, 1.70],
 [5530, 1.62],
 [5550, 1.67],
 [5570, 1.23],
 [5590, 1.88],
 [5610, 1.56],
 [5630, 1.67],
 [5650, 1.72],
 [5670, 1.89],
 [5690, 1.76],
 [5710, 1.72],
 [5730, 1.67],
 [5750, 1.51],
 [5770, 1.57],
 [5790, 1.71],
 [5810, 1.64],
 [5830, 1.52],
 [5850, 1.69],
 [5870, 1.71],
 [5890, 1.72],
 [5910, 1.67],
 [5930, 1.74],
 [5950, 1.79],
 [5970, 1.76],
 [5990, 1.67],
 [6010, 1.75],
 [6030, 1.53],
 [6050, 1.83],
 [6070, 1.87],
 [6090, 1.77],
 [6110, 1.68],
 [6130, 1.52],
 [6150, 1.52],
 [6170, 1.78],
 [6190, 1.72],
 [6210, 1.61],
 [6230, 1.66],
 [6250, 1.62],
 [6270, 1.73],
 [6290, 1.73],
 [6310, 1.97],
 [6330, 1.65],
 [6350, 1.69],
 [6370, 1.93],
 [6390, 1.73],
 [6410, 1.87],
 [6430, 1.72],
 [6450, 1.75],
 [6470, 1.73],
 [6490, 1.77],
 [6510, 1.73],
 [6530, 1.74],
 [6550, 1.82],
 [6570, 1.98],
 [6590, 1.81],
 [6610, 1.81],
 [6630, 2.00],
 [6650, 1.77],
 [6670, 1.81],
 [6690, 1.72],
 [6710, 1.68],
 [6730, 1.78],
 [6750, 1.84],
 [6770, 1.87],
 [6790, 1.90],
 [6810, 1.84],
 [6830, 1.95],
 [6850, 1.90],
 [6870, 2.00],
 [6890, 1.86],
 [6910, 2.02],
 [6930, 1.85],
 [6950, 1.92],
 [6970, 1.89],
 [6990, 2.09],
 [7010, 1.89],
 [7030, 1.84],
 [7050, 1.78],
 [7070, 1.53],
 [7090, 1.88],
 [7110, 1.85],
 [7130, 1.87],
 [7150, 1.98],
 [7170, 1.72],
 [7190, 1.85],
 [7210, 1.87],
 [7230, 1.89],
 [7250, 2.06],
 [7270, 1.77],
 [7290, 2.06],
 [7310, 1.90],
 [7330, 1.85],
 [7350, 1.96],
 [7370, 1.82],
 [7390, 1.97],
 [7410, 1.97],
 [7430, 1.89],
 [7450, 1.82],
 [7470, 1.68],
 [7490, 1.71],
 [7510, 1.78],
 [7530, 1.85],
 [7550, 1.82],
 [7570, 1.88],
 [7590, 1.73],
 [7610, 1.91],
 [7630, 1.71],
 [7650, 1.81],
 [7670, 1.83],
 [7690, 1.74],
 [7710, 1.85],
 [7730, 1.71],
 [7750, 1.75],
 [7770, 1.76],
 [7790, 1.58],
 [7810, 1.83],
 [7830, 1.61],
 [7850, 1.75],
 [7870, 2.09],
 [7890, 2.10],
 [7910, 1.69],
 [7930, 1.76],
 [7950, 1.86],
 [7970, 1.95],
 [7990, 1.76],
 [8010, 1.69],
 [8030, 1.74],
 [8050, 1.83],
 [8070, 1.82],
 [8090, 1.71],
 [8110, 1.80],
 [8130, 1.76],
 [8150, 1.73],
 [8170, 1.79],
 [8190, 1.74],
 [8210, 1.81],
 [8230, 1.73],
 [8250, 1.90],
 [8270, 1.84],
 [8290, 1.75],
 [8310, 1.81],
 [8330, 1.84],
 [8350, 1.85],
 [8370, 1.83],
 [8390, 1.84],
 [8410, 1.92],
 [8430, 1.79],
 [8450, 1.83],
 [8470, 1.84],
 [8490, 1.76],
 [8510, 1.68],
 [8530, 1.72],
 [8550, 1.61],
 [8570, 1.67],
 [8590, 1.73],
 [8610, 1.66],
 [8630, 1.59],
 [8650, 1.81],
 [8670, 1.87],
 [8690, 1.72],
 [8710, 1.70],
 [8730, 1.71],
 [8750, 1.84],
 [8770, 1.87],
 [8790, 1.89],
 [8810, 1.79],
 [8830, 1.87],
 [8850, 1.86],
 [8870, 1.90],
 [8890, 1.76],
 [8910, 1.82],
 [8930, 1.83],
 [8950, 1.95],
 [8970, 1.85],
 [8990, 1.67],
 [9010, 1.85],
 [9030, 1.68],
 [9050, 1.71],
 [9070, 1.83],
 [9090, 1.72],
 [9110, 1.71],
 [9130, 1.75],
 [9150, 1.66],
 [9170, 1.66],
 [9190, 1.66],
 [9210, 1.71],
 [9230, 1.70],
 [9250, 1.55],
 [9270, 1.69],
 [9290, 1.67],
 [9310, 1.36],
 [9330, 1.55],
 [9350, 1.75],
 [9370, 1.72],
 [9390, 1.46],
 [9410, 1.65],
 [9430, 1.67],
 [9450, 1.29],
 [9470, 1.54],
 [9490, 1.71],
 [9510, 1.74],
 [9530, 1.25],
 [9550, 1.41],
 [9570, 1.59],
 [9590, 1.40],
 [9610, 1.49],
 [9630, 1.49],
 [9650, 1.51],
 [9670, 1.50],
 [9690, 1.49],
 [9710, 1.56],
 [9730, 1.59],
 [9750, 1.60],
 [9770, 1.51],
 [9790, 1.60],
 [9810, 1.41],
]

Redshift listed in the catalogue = 0.198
